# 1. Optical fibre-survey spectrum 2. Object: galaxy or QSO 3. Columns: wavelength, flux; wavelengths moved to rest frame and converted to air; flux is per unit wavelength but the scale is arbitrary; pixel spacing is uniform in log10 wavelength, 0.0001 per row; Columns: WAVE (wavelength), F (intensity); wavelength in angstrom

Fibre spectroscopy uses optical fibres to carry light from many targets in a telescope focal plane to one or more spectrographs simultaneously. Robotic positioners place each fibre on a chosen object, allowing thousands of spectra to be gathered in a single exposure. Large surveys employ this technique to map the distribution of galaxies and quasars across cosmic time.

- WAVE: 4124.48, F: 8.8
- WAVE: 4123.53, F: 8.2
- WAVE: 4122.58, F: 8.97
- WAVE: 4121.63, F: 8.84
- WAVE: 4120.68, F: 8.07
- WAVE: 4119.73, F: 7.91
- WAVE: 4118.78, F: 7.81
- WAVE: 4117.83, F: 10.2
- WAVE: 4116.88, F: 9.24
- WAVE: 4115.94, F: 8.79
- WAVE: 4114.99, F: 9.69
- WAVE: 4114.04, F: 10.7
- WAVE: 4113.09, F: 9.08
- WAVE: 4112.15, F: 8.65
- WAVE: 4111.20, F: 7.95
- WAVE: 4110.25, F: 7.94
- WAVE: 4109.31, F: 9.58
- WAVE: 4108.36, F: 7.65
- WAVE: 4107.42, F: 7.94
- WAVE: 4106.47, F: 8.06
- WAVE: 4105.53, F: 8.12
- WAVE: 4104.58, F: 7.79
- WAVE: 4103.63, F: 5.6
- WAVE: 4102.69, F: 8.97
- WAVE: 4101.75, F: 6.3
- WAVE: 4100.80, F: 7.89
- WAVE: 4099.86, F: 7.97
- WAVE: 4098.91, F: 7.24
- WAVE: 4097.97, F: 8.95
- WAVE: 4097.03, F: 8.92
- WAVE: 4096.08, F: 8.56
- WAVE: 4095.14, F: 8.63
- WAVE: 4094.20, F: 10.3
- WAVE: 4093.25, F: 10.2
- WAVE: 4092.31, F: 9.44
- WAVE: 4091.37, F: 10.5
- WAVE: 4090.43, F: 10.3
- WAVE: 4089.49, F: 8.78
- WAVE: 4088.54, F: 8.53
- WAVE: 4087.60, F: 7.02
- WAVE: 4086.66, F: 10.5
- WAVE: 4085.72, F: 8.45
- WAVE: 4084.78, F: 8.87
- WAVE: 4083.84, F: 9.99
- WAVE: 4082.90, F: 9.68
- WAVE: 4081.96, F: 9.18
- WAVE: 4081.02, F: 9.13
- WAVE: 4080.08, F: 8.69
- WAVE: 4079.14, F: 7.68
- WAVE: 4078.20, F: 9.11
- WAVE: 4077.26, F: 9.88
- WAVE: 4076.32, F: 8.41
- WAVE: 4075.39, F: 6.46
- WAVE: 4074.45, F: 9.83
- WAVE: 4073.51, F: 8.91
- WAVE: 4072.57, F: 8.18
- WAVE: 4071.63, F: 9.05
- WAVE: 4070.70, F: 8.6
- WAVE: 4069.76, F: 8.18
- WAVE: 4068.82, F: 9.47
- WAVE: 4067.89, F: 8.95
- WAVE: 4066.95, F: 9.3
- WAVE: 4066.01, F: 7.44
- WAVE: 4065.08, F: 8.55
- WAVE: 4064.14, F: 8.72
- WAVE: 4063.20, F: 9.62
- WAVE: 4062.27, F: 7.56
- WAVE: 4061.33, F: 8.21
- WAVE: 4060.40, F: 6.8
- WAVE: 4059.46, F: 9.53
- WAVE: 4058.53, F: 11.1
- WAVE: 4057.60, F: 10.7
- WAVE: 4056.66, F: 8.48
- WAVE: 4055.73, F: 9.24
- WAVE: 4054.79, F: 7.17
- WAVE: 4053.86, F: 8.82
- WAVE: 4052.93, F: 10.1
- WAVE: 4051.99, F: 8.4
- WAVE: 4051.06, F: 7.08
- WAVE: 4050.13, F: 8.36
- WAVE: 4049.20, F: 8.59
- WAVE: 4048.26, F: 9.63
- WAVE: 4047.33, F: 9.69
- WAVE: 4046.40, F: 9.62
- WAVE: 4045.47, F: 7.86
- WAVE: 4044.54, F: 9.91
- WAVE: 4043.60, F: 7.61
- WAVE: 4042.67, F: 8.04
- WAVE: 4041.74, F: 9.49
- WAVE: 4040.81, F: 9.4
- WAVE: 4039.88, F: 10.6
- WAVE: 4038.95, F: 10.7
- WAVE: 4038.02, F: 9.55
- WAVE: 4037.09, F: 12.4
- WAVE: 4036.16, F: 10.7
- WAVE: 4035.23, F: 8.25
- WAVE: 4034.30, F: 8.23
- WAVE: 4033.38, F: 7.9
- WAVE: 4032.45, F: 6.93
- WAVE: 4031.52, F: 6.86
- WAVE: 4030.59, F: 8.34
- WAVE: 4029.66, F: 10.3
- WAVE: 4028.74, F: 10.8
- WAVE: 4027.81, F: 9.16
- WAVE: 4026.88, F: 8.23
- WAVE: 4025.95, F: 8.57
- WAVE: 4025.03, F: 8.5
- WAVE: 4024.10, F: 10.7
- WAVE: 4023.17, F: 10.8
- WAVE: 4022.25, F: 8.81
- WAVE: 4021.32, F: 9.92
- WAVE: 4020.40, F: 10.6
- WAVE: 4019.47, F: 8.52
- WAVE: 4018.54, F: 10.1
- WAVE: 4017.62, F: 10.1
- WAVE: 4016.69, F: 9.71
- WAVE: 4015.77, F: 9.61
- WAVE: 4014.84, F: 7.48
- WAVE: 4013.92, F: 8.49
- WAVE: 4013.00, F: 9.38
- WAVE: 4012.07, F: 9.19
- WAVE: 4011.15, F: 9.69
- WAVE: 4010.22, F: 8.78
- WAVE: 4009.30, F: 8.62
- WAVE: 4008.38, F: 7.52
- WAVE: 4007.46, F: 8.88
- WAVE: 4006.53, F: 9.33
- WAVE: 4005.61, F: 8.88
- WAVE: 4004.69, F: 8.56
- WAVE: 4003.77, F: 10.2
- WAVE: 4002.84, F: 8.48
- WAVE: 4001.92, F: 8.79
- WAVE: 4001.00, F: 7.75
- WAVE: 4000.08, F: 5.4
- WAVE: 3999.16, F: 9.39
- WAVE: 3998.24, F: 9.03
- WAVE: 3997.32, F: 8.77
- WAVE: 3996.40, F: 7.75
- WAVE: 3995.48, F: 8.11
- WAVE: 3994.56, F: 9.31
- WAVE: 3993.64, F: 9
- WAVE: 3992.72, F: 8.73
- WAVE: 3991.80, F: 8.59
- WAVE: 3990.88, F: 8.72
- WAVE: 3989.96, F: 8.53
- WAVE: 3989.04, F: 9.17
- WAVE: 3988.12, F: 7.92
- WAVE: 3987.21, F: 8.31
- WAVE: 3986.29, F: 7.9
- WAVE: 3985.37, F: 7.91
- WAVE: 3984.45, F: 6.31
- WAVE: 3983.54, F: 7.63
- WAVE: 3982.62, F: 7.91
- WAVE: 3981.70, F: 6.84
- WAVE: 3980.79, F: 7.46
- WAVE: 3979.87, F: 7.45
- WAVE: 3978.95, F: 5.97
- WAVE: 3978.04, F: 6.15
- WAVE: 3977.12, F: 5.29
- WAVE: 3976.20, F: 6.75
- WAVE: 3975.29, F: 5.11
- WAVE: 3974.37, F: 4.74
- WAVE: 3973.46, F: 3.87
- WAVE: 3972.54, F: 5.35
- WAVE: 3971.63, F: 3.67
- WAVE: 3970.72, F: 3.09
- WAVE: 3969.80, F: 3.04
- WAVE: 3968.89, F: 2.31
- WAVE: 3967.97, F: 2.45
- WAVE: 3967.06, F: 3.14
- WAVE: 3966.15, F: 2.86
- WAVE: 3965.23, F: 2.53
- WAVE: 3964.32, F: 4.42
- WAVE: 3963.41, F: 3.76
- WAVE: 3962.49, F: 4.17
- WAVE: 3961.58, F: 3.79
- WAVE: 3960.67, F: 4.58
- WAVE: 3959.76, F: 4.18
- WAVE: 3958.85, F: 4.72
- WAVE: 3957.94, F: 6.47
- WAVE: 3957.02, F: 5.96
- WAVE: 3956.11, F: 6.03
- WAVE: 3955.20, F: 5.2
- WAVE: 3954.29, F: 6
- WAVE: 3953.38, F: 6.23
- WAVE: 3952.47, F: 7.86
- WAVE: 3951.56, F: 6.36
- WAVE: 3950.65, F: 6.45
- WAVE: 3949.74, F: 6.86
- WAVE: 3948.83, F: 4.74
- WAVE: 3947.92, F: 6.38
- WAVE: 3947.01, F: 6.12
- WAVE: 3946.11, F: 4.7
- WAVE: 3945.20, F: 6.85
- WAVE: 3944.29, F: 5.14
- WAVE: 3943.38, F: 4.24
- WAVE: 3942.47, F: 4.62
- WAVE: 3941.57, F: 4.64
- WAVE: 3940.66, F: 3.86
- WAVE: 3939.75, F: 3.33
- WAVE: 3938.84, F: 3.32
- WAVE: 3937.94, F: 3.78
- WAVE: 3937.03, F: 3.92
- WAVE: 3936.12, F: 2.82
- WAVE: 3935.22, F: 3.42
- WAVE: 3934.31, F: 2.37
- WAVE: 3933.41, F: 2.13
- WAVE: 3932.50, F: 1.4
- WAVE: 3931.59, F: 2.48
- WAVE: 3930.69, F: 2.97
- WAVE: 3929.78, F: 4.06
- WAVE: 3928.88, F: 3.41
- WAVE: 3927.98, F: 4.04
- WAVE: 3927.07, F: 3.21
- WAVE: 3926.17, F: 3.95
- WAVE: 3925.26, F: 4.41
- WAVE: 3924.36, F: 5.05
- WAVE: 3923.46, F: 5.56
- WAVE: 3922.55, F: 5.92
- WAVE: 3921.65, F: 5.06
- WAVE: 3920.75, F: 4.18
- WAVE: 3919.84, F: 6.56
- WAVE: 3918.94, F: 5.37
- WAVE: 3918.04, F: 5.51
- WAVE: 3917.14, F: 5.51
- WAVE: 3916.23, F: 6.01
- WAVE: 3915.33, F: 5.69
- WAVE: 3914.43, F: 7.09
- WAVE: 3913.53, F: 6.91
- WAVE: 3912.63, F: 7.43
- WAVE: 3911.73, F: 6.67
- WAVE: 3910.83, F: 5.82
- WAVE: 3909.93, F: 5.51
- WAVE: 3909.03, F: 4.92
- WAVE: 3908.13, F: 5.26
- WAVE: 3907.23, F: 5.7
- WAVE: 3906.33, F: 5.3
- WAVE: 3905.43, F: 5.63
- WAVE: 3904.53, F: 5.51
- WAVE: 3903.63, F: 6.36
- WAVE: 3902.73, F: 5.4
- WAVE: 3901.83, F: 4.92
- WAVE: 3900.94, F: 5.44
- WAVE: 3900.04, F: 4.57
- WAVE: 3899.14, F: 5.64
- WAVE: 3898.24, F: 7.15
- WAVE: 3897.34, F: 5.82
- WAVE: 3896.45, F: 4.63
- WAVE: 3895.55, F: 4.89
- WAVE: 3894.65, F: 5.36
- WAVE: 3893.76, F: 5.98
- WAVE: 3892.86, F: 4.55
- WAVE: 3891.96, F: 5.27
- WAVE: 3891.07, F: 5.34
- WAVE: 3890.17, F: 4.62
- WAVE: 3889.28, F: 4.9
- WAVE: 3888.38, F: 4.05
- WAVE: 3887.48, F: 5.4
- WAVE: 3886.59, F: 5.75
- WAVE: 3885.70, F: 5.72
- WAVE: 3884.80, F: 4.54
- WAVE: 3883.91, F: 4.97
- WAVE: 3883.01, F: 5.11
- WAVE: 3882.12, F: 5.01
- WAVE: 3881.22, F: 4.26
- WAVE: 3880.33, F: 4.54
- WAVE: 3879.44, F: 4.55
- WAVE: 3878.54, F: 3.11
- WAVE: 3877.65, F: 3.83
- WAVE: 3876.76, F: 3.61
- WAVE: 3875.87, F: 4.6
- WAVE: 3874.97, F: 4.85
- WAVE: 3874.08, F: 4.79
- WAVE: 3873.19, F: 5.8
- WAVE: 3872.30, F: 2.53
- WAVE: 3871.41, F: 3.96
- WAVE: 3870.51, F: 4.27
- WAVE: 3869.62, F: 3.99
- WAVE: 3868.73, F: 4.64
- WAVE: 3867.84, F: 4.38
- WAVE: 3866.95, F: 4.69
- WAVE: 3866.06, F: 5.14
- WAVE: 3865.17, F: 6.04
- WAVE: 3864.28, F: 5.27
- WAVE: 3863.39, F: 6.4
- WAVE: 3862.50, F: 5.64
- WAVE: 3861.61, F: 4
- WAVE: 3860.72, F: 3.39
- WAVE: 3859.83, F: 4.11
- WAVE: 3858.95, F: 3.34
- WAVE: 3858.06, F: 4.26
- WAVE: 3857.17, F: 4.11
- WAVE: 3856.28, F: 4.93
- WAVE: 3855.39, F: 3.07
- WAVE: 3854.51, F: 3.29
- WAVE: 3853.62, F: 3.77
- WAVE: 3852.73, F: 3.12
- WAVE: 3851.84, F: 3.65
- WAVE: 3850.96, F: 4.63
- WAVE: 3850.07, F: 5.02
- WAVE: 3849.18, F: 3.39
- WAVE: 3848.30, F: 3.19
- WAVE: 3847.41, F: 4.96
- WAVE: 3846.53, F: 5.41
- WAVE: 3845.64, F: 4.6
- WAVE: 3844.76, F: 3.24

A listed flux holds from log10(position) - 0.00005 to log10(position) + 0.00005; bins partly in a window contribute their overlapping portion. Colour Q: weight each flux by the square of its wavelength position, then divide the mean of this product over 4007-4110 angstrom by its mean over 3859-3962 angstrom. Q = 1.9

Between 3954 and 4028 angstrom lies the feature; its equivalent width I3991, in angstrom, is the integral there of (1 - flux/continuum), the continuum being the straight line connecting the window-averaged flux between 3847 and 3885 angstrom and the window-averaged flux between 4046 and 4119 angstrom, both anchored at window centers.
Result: -2.6 angstrom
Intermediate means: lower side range 4.34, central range 7.23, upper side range 8.76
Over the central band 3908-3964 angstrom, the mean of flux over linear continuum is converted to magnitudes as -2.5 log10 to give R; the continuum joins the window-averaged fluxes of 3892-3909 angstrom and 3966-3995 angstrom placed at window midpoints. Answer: 0.184 mag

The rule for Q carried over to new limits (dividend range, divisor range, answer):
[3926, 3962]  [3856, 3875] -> 1.05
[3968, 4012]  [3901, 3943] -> 1.62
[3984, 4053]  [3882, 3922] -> 1.72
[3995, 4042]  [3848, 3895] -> 2.17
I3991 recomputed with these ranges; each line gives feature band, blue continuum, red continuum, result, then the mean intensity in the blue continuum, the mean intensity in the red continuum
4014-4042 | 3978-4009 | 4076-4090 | -2.98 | 8.17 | 8.93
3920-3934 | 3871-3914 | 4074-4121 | 4.46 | 5.14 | 8.7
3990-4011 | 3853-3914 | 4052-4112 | -4.25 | 4.93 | 8.69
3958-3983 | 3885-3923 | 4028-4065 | 8.77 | 5.55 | 9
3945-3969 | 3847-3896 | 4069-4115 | 4.25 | 4.52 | 8.69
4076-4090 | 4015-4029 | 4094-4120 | -0.31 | 9.54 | 8.43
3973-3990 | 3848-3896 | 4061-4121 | -0.64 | 4.52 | 8.69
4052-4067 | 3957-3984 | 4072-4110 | -2.27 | 4.84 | 8.65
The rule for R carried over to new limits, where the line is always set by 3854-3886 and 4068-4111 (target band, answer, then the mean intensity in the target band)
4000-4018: -0.23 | 8.81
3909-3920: -0.15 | 6.11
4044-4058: -0.13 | 8.89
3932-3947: 0.45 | 3.85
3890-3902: -0.08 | 5.32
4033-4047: -0.21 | 9.37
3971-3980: 0.21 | 5.32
